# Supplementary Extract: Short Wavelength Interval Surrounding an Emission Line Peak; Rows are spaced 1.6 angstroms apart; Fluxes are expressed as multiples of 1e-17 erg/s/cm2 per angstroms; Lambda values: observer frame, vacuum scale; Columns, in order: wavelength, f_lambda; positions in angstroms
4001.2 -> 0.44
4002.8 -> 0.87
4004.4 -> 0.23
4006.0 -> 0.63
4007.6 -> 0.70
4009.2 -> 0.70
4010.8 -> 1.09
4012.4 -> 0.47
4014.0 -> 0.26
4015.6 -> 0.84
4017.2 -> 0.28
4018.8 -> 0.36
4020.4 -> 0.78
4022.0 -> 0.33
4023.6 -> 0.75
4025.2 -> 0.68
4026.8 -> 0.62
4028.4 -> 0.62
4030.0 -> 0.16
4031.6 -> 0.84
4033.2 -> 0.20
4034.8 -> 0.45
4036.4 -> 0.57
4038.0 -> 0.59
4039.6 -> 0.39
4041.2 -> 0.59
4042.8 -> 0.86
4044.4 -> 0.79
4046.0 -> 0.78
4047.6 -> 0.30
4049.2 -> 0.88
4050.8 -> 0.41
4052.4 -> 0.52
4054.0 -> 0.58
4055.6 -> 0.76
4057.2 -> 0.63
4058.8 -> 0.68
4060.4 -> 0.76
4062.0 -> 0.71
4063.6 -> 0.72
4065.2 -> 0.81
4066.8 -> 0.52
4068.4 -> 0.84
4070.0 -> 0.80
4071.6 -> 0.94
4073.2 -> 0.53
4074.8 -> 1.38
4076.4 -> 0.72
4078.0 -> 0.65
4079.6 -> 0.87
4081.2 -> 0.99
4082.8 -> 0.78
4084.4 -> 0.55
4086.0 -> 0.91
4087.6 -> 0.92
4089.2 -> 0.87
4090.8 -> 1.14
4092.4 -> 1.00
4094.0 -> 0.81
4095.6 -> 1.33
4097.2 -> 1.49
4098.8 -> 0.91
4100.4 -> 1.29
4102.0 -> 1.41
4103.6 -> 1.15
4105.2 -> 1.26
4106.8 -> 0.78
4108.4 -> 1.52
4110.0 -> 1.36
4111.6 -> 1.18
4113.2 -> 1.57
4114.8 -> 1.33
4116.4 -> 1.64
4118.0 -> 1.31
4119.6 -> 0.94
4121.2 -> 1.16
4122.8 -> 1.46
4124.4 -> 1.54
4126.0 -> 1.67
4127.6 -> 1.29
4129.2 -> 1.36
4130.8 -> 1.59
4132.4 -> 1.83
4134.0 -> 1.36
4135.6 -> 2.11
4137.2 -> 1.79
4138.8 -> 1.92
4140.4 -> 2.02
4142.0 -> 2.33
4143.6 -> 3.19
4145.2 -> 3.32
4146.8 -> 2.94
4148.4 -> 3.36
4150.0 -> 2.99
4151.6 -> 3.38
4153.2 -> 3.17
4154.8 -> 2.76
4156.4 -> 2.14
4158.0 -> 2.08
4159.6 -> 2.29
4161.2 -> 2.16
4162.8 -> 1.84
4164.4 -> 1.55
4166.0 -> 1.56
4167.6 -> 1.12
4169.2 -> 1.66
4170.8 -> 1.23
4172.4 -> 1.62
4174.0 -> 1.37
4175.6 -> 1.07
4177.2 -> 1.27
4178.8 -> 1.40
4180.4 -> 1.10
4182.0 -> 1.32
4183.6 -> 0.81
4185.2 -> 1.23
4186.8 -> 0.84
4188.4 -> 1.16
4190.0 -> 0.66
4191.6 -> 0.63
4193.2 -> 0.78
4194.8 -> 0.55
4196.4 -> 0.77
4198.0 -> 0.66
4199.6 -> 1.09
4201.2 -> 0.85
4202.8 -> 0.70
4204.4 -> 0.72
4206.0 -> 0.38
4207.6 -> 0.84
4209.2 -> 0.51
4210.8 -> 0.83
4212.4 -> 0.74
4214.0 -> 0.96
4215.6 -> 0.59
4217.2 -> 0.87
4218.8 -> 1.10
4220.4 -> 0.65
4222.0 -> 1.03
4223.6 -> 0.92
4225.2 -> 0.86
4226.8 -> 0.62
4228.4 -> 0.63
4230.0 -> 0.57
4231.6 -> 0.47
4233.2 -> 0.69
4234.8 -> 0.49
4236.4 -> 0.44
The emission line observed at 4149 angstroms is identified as C IV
